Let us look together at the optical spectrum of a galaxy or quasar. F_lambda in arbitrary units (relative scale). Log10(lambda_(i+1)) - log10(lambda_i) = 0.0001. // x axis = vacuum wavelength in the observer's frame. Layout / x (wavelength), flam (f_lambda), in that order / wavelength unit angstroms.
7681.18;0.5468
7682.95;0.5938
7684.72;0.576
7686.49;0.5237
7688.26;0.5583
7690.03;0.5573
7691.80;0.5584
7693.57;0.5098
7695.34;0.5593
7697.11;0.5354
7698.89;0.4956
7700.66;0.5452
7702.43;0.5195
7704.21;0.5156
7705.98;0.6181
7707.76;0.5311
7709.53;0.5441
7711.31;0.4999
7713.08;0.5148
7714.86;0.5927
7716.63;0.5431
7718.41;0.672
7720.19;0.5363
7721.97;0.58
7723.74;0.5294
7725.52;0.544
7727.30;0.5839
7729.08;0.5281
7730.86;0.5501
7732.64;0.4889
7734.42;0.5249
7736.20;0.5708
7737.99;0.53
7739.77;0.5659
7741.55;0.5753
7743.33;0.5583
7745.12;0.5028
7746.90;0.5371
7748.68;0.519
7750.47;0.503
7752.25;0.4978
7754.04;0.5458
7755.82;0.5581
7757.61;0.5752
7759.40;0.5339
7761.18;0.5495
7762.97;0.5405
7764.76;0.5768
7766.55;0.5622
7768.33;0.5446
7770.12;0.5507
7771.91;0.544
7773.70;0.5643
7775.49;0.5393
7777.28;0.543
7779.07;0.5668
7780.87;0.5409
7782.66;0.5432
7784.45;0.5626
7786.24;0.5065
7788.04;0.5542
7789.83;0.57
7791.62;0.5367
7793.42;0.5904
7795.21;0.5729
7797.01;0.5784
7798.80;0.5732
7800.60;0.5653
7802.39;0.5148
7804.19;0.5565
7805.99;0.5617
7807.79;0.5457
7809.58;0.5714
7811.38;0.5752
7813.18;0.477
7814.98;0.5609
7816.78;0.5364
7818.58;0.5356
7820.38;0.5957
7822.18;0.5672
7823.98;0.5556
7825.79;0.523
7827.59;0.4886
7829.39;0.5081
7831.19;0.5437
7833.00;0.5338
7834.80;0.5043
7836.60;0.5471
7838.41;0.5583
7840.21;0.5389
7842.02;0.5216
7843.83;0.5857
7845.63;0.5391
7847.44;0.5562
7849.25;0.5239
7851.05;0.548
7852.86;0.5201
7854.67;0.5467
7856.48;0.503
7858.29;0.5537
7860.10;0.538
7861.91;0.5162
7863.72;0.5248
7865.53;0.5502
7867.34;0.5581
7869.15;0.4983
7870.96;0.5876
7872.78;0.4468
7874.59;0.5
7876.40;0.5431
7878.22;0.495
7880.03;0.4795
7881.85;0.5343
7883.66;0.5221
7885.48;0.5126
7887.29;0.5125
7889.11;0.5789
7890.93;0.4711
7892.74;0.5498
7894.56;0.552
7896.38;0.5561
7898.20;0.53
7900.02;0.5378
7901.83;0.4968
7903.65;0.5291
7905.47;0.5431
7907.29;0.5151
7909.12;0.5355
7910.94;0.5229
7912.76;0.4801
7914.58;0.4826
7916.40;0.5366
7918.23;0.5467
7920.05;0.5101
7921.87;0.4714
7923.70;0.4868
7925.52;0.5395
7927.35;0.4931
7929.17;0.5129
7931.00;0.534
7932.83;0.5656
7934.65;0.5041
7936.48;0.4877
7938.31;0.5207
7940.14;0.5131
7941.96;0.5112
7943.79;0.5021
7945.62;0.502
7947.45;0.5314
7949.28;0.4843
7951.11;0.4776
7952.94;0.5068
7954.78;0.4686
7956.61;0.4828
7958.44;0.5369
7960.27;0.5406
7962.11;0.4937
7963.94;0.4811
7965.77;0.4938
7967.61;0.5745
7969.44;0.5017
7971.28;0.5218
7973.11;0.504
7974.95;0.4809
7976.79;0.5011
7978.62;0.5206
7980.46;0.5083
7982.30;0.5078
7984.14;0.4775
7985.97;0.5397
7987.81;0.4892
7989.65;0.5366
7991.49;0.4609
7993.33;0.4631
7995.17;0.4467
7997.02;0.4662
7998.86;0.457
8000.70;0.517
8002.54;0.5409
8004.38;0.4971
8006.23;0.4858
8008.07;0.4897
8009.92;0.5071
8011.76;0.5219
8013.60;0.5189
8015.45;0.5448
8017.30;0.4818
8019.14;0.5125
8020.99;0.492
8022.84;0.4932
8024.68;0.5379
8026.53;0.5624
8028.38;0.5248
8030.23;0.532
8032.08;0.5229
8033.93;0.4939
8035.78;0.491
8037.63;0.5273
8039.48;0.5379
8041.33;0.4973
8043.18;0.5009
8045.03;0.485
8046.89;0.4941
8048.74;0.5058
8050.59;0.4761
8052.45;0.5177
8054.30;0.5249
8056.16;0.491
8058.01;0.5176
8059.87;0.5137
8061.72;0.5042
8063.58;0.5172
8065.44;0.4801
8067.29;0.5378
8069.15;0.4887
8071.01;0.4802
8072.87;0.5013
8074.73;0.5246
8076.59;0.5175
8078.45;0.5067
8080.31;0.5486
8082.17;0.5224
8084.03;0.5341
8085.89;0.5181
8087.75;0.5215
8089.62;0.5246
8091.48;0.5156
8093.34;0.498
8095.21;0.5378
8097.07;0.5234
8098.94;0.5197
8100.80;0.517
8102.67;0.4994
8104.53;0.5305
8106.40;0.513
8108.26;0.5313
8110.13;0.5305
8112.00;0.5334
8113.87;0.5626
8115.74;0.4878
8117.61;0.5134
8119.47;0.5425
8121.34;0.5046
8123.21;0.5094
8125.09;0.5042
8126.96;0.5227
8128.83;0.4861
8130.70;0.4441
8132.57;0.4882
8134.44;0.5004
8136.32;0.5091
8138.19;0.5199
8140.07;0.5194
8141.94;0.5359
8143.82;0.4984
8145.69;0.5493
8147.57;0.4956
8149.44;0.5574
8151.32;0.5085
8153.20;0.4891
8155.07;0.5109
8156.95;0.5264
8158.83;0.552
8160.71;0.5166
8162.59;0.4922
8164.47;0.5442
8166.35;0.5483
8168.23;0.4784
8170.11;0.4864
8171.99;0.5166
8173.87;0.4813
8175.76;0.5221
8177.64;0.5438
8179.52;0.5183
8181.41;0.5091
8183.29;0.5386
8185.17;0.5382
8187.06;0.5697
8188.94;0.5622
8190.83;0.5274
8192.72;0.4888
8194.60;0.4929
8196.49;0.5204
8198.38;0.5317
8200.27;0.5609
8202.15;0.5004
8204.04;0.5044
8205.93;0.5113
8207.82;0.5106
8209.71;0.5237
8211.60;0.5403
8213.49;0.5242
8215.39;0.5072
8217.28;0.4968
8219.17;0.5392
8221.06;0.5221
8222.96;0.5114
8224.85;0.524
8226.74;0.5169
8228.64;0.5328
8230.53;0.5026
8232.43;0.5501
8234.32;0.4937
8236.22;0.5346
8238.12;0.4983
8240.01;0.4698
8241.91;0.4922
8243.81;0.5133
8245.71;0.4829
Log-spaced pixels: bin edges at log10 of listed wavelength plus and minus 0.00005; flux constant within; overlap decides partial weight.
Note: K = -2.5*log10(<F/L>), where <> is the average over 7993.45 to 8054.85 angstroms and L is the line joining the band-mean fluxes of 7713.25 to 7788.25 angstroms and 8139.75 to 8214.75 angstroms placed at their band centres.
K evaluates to 0.05 mag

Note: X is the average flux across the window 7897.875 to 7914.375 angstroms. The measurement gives 0.519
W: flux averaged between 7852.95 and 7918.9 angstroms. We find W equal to 0.524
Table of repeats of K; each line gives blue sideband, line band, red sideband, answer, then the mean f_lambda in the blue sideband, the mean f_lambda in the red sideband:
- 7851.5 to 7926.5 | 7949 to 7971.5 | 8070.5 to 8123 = 0.04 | 0.522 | 0.52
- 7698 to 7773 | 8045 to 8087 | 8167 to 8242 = 0.03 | 0.545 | 0.518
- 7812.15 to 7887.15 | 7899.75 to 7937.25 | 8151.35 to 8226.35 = 0.03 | 0.531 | 0.52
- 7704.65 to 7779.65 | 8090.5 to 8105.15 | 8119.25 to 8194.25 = 0.01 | 0.548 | 0.516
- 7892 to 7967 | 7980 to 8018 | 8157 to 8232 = 0.04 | 0.514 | 0.521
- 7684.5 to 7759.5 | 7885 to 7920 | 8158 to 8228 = 0.02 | 0.544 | 0.521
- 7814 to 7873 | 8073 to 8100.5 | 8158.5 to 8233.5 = 0.01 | 0.538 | 0.521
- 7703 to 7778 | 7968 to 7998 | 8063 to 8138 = 0.06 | 0.547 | 0.514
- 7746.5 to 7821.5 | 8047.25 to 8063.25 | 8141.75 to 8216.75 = 0.05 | 0.55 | 0.521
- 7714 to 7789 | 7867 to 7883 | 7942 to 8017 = 0.02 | 0.548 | 0.502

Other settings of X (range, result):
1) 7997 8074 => 0.507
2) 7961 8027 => 0.503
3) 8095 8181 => 0.515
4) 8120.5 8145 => 0.504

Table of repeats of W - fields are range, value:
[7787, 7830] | 0.551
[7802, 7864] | 0.54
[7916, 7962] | 0.51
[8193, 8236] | 0.519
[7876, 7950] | 0.518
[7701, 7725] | 0.553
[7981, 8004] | 0.492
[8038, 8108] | 0.512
